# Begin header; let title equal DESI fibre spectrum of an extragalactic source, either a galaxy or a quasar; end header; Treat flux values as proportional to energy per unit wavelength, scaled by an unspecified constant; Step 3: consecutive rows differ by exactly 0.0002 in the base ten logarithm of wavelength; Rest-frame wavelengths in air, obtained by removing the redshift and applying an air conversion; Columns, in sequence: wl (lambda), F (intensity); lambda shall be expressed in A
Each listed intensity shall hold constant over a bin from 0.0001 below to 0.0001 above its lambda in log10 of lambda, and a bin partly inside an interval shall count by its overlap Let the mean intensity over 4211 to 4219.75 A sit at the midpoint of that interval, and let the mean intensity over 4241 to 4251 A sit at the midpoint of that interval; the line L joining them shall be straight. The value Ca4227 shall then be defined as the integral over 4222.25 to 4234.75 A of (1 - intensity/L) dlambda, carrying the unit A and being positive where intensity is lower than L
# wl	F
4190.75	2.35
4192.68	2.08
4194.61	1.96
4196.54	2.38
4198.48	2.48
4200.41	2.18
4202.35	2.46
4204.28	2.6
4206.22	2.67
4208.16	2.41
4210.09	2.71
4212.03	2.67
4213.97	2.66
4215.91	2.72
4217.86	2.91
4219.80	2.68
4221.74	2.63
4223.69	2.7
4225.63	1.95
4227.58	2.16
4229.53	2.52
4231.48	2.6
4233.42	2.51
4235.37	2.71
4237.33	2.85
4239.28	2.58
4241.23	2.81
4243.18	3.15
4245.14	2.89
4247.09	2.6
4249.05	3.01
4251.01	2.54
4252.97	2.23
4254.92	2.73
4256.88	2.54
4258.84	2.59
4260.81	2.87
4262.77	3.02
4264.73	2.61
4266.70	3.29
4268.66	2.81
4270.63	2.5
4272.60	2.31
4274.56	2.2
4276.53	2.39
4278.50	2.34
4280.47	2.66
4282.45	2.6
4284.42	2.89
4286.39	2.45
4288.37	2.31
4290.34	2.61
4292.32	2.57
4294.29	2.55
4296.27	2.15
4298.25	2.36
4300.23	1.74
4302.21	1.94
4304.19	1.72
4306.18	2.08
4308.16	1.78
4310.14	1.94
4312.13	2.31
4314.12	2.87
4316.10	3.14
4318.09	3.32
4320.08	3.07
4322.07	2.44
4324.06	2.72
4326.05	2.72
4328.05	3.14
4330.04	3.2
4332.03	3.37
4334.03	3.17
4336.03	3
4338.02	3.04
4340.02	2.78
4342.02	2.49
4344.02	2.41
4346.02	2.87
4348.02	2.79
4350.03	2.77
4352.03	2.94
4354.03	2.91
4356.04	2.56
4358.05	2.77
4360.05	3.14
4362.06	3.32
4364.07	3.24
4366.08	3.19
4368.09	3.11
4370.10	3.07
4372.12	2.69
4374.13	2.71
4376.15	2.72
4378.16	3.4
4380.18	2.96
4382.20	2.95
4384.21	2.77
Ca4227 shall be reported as 1.6 A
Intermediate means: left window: 2.73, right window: 2.86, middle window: 2.42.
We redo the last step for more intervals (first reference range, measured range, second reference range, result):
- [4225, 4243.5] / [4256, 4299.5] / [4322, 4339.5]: 3.08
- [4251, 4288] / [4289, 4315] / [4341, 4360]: 4.50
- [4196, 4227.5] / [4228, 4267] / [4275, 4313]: -4.62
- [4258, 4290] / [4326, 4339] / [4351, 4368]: -1.04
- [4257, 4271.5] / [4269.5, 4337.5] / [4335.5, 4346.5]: 5.45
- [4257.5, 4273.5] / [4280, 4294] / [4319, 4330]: 1.03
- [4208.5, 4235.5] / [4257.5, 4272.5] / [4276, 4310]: -2.33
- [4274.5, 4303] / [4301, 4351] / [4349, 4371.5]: 0.62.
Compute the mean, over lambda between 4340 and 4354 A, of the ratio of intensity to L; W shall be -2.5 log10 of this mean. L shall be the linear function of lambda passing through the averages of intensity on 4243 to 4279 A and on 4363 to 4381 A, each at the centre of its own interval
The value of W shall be 0.08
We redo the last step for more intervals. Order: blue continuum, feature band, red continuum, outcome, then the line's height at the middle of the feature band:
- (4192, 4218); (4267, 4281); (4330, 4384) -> 0.082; 2.69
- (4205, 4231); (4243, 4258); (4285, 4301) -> -0.087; 2.48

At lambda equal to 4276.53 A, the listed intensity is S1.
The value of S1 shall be 2.39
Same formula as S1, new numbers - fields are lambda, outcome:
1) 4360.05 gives 3.14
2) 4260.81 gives 2.87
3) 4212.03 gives 2.67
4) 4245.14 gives 2.89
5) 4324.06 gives 2.72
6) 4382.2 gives 2.95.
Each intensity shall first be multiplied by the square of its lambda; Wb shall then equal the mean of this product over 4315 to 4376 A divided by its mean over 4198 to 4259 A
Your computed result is 1.19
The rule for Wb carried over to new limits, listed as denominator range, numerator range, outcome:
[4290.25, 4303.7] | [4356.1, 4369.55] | 1.43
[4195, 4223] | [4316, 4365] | 1.21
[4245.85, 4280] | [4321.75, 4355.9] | 1.13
